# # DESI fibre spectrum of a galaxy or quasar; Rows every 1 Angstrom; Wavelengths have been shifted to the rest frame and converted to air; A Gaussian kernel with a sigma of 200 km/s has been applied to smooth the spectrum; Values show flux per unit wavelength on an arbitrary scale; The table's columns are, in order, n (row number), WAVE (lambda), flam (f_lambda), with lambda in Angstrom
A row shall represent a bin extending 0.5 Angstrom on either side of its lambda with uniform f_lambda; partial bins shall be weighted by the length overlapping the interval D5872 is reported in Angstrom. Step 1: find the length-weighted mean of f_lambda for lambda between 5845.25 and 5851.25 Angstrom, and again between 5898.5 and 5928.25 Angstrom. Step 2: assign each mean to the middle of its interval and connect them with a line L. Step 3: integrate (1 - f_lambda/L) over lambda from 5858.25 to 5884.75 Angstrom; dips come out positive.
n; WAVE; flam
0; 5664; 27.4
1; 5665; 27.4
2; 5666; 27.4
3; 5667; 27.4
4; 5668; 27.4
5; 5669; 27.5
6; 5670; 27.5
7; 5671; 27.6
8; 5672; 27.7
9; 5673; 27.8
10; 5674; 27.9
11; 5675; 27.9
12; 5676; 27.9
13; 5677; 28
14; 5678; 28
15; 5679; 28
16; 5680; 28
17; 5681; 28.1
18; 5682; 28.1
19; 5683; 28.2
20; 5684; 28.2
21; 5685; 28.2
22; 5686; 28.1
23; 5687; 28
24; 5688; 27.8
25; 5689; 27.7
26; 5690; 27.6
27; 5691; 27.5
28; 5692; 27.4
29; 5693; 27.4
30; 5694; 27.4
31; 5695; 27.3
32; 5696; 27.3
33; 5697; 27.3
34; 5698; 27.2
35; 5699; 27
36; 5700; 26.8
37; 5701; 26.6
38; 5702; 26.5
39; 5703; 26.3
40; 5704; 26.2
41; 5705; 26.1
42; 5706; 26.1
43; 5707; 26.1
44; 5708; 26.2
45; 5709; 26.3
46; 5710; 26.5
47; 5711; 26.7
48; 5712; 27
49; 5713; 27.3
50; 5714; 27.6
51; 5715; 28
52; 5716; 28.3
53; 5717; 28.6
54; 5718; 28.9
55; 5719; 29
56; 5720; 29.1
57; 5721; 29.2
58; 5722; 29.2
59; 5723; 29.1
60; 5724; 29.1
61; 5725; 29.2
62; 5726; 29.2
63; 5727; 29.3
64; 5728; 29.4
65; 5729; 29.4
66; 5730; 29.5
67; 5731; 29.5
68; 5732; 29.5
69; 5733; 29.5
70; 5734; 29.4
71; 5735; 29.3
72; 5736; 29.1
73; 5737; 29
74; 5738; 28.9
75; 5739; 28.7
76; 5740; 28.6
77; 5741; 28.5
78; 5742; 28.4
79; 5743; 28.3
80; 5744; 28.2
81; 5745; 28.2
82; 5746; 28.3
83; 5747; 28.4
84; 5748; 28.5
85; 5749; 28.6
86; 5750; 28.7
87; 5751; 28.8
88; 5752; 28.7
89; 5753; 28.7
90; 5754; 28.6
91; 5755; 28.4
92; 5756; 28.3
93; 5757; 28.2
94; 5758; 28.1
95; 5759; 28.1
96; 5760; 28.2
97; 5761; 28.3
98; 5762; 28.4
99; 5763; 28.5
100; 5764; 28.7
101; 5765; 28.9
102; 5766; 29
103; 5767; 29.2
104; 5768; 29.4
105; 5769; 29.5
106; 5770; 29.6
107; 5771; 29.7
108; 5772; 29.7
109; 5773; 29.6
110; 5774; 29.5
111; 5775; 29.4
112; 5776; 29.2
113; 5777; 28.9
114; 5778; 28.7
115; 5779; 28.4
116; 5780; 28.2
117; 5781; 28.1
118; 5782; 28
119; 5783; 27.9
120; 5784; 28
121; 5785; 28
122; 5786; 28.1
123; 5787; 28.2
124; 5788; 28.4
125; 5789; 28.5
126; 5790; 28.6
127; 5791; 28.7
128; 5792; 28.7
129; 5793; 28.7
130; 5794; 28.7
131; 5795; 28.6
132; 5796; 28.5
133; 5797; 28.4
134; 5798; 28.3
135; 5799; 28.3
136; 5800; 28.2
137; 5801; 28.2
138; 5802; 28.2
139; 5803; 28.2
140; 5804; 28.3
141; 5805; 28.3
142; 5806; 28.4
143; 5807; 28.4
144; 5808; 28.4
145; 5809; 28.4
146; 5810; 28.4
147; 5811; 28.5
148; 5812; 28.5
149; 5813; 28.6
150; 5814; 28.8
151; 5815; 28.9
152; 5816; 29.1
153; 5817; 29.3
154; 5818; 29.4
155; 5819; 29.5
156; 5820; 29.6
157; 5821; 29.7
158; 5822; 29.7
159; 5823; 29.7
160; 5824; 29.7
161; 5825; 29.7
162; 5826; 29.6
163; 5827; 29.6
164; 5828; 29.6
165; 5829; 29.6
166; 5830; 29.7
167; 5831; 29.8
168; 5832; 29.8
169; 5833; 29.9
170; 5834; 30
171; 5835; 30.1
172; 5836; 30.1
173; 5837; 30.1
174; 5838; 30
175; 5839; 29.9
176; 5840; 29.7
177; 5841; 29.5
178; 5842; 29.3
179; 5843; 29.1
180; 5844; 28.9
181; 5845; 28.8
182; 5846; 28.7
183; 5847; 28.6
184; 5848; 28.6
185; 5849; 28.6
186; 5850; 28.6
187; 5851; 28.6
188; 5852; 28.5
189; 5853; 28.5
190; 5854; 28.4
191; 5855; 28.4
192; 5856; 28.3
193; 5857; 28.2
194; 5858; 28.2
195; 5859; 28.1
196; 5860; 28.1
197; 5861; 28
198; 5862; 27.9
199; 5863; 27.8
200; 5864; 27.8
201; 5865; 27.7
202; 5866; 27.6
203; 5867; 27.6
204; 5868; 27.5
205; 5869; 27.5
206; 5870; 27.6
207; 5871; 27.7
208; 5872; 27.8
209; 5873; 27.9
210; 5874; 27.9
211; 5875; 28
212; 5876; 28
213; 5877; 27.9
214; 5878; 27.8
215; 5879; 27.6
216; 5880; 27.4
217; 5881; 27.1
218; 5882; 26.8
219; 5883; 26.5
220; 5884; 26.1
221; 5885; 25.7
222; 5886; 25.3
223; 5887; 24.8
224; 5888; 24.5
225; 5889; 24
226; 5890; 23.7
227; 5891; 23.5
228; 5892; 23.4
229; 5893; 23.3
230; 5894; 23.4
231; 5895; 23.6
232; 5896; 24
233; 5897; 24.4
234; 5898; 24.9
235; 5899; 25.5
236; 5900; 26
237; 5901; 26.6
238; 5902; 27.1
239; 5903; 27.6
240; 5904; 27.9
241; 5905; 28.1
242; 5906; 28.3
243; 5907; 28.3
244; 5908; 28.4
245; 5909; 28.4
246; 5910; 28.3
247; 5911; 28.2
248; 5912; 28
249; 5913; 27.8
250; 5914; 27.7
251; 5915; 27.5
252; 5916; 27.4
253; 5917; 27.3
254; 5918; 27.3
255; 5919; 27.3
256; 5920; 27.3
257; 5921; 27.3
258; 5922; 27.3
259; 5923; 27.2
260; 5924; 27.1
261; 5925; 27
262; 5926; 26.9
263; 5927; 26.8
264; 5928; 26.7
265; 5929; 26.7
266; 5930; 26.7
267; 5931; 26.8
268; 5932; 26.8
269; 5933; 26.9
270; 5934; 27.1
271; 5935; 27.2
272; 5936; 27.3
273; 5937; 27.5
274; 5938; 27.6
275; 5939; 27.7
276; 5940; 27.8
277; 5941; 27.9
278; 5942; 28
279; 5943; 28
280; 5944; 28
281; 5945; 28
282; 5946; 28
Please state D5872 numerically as 0.6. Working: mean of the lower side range 28.6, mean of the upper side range 27.4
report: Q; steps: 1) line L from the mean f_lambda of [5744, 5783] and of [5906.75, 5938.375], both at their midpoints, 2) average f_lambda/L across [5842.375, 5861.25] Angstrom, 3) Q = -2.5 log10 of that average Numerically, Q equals -0.020 mag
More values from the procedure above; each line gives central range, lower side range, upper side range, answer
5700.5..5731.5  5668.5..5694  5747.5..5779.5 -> 0.01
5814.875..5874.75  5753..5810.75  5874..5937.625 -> -0.05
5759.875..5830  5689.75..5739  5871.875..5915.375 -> -0.06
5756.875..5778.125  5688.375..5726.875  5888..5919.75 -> -0.07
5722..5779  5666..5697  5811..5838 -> -0.01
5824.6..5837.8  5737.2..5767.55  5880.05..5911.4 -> -0.10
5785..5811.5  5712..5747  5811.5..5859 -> 0.03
